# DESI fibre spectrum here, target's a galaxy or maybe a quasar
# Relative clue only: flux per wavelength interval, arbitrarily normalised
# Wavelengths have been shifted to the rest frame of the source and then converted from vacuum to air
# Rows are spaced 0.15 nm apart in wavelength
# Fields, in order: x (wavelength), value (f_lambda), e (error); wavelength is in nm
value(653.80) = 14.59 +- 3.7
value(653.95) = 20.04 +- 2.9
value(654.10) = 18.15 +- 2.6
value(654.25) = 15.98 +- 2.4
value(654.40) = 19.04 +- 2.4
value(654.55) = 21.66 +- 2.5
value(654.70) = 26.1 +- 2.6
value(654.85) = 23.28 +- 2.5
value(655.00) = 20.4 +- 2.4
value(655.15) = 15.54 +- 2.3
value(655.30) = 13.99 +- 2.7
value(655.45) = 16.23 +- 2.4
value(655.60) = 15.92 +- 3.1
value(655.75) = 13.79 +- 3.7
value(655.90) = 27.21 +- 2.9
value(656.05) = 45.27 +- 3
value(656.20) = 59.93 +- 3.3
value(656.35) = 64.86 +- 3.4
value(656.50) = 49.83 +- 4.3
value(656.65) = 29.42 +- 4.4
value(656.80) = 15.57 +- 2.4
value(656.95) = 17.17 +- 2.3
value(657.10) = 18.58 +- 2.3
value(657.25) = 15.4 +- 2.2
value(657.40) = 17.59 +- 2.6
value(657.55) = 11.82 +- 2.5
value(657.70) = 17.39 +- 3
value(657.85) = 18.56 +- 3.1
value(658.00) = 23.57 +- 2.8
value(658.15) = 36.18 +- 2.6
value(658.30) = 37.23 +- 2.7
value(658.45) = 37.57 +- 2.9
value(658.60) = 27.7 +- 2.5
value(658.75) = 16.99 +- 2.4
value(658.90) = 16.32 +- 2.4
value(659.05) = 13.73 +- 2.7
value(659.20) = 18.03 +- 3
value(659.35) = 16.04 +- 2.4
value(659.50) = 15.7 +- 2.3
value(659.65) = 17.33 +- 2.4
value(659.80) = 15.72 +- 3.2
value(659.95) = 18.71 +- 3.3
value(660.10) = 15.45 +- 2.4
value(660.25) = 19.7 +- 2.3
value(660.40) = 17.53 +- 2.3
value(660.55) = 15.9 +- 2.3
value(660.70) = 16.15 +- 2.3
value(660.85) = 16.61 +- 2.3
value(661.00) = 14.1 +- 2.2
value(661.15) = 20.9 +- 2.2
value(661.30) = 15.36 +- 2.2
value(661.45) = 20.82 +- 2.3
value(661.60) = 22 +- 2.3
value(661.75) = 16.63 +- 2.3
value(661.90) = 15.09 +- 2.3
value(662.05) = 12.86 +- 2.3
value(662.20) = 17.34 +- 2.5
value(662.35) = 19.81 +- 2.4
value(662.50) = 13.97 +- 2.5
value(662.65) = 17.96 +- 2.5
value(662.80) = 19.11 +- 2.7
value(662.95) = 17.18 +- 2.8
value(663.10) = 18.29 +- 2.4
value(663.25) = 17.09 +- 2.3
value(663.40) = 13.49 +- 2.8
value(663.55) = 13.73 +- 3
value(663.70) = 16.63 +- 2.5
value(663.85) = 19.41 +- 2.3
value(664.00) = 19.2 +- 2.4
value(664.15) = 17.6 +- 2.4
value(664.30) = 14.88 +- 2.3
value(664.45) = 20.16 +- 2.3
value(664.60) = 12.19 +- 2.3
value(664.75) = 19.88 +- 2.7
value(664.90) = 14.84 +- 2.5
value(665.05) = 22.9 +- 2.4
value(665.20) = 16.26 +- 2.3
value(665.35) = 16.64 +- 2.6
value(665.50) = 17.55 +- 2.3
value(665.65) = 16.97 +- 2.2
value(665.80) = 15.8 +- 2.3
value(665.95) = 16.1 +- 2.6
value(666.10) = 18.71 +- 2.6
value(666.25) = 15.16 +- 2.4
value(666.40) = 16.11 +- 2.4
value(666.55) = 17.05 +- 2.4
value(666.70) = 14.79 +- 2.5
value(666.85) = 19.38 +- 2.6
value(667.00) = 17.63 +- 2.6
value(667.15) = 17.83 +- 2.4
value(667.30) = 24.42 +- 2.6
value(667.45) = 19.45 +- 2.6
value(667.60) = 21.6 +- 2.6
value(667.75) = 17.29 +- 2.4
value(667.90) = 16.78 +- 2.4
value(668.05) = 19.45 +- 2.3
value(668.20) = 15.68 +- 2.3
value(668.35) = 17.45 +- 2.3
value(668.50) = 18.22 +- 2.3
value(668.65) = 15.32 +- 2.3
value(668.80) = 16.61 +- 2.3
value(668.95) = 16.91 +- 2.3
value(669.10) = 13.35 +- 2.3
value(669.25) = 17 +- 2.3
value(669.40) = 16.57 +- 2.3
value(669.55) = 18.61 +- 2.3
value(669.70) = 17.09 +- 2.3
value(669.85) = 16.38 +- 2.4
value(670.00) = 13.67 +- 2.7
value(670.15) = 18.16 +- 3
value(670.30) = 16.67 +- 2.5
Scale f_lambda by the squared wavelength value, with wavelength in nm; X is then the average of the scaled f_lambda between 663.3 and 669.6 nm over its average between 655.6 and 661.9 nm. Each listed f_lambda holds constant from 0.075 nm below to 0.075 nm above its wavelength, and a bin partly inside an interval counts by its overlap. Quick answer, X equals 0.77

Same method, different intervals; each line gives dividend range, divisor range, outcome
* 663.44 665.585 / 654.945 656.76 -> 0.57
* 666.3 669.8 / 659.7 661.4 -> 1.06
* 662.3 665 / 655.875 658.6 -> 0.57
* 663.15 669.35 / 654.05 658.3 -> 0.72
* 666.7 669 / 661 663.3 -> 1.06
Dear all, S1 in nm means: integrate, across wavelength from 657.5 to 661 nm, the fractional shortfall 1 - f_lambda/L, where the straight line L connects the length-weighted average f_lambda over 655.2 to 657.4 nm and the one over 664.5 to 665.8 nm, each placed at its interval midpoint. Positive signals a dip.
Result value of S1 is 0.67 nm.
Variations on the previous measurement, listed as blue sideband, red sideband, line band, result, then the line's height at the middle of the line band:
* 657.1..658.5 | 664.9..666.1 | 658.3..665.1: 0.80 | 20.3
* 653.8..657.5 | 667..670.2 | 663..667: 0.52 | 19.5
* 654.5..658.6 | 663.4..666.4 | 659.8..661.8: 0.36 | 21.6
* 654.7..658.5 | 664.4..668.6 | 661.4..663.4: 0.37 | 21.3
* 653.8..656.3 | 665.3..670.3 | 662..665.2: 0.36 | 19.3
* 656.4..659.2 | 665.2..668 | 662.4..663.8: 0.25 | 20.1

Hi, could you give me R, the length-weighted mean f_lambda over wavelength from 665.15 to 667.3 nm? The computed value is 17.1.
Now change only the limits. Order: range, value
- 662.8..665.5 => 17.1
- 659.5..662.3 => 17.1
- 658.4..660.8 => 18.4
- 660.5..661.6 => 17.5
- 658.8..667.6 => 17.2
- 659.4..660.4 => 17.1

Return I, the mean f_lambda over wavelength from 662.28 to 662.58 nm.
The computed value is 16.9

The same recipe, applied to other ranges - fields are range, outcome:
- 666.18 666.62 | 16.1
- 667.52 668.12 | 18.8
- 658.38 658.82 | 27.4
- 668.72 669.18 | 15.6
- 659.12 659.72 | 16.7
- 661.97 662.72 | 16.4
